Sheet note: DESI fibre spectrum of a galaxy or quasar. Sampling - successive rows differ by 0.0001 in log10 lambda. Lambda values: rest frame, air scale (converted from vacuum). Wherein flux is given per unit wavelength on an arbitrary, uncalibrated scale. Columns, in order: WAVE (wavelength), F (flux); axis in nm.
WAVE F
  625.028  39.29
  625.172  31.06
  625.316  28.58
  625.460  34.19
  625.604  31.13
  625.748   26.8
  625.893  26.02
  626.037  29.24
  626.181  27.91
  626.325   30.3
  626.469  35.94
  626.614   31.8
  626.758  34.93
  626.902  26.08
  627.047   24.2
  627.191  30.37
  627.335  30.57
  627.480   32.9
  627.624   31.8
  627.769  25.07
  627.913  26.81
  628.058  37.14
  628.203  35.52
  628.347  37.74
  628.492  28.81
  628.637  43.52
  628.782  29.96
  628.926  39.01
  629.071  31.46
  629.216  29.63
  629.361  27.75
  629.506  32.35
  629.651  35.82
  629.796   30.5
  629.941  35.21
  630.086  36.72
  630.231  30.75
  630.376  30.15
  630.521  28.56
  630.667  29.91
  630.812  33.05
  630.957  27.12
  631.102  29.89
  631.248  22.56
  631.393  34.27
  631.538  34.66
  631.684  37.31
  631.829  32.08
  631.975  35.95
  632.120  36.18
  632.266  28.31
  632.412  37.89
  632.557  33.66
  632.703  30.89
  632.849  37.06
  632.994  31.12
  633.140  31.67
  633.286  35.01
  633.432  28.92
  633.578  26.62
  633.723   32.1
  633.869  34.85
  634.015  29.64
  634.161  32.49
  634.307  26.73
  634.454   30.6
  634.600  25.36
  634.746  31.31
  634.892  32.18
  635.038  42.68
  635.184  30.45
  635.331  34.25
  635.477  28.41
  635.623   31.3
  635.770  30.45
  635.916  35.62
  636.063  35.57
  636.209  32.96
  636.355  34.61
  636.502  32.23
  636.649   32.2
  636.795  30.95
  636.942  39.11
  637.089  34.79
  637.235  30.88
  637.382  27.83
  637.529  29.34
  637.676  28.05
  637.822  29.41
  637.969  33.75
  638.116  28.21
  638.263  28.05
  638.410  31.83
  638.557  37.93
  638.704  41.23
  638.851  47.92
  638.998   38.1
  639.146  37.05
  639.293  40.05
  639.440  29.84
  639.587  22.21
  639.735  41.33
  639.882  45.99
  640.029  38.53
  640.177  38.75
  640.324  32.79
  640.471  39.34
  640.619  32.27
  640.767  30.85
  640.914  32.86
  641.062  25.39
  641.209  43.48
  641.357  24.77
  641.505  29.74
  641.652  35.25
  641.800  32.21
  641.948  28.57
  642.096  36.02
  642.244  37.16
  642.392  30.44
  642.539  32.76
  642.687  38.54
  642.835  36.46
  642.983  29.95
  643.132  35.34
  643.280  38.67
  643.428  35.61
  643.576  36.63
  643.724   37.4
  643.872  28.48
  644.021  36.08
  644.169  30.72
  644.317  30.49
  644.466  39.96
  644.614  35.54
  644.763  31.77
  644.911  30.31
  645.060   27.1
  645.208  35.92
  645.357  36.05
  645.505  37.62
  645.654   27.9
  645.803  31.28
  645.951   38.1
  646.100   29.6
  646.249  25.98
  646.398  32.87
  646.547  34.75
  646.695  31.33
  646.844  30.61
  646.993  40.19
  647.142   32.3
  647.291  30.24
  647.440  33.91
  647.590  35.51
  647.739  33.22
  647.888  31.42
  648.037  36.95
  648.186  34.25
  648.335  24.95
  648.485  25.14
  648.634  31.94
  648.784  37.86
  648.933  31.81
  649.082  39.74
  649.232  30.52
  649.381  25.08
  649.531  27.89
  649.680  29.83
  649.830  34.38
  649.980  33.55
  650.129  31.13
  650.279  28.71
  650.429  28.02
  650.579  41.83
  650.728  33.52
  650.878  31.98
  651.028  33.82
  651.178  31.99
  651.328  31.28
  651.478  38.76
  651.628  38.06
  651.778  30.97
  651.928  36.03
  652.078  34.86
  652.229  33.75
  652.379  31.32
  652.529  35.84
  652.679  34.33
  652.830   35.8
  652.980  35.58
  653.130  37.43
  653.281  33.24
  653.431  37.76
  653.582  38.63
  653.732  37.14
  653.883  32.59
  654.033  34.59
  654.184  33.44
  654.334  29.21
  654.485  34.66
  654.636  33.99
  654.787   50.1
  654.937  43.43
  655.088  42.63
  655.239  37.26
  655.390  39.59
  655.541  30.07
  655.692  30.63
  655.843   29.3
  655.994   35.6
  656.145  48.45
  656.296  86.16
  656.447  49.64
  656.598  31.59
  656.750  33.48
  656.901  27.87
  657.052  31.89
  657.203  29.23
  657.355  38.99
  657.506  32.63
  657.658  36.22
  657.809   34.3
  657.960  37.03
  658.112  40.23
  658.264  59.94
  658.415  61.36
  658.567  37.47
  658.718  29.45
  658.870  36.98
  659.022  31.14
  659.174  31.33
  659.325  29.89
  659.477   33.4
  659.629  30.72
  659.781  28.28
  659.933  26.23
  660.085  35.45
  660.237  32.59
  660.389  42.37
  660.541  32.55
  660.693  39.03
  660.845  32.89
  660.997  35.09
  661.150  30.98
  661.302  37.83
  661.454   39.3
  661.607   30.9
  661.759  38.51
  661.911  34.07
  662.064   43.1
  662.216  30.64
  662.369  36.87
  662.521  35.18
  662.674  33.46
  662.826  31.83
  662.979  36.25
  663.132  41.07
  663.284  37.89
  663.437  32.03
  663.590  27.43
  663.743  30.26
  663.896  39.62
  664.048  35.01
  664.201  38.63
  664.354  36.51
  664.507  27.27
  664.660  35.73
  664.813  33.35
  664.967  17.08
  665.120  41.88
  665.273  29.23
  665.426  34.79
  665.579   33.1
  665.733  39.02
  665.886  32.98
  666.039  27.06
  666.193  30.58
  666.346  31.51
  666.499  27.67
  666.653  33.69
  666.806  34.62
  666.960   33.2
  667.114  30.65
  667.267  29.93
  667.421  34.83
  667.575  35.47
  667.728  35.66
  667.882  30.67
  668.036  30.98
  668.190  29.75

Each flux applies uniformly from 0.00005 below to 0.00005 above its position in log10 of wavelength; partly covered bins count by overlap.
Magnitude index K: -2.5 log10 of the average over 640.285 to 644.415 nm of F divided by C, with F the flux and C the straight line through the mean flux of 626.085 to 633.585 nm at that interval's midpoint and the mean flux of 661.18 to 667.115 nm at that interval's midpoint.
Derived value -0.03 mag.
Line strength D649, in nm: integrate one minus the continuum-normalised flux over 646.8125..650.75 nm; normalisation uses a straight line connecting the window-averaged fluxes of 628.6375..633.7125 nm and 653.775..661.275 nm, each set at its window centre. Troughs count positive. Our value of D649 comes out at 0.34 nm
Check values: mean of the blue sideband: 32.3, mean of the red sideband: 37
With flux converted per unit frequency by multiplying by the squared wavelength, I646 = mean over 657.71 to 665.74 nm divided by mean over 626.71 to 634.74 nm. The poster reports 1.22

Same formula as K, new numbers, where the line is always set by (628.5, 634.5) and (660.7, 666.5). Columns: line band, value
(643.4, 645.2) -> -0.02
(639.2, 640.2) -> -0.12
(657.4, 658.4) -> -0.22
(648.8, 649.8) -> 0.06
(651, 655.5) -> -0.08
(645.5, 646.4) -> 0.06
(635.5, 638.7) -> 0.01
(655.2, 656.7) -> -0.24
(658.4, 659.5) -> -0.04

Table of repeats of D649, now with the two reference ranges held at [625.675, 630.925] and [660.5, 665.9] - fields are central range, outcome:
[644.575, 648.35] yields 0.032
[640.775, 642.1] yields 0.035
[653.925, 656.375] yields -0.438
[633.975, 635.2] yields 0.026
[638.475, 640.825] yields -0.340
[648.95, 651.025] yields 0.080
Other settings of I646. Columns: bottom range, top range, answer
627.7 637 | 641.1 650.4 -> 1.06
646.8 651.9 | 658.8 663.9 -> 1.08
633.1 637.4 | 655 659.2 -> 1.30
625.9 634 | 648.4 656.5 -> 1.20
